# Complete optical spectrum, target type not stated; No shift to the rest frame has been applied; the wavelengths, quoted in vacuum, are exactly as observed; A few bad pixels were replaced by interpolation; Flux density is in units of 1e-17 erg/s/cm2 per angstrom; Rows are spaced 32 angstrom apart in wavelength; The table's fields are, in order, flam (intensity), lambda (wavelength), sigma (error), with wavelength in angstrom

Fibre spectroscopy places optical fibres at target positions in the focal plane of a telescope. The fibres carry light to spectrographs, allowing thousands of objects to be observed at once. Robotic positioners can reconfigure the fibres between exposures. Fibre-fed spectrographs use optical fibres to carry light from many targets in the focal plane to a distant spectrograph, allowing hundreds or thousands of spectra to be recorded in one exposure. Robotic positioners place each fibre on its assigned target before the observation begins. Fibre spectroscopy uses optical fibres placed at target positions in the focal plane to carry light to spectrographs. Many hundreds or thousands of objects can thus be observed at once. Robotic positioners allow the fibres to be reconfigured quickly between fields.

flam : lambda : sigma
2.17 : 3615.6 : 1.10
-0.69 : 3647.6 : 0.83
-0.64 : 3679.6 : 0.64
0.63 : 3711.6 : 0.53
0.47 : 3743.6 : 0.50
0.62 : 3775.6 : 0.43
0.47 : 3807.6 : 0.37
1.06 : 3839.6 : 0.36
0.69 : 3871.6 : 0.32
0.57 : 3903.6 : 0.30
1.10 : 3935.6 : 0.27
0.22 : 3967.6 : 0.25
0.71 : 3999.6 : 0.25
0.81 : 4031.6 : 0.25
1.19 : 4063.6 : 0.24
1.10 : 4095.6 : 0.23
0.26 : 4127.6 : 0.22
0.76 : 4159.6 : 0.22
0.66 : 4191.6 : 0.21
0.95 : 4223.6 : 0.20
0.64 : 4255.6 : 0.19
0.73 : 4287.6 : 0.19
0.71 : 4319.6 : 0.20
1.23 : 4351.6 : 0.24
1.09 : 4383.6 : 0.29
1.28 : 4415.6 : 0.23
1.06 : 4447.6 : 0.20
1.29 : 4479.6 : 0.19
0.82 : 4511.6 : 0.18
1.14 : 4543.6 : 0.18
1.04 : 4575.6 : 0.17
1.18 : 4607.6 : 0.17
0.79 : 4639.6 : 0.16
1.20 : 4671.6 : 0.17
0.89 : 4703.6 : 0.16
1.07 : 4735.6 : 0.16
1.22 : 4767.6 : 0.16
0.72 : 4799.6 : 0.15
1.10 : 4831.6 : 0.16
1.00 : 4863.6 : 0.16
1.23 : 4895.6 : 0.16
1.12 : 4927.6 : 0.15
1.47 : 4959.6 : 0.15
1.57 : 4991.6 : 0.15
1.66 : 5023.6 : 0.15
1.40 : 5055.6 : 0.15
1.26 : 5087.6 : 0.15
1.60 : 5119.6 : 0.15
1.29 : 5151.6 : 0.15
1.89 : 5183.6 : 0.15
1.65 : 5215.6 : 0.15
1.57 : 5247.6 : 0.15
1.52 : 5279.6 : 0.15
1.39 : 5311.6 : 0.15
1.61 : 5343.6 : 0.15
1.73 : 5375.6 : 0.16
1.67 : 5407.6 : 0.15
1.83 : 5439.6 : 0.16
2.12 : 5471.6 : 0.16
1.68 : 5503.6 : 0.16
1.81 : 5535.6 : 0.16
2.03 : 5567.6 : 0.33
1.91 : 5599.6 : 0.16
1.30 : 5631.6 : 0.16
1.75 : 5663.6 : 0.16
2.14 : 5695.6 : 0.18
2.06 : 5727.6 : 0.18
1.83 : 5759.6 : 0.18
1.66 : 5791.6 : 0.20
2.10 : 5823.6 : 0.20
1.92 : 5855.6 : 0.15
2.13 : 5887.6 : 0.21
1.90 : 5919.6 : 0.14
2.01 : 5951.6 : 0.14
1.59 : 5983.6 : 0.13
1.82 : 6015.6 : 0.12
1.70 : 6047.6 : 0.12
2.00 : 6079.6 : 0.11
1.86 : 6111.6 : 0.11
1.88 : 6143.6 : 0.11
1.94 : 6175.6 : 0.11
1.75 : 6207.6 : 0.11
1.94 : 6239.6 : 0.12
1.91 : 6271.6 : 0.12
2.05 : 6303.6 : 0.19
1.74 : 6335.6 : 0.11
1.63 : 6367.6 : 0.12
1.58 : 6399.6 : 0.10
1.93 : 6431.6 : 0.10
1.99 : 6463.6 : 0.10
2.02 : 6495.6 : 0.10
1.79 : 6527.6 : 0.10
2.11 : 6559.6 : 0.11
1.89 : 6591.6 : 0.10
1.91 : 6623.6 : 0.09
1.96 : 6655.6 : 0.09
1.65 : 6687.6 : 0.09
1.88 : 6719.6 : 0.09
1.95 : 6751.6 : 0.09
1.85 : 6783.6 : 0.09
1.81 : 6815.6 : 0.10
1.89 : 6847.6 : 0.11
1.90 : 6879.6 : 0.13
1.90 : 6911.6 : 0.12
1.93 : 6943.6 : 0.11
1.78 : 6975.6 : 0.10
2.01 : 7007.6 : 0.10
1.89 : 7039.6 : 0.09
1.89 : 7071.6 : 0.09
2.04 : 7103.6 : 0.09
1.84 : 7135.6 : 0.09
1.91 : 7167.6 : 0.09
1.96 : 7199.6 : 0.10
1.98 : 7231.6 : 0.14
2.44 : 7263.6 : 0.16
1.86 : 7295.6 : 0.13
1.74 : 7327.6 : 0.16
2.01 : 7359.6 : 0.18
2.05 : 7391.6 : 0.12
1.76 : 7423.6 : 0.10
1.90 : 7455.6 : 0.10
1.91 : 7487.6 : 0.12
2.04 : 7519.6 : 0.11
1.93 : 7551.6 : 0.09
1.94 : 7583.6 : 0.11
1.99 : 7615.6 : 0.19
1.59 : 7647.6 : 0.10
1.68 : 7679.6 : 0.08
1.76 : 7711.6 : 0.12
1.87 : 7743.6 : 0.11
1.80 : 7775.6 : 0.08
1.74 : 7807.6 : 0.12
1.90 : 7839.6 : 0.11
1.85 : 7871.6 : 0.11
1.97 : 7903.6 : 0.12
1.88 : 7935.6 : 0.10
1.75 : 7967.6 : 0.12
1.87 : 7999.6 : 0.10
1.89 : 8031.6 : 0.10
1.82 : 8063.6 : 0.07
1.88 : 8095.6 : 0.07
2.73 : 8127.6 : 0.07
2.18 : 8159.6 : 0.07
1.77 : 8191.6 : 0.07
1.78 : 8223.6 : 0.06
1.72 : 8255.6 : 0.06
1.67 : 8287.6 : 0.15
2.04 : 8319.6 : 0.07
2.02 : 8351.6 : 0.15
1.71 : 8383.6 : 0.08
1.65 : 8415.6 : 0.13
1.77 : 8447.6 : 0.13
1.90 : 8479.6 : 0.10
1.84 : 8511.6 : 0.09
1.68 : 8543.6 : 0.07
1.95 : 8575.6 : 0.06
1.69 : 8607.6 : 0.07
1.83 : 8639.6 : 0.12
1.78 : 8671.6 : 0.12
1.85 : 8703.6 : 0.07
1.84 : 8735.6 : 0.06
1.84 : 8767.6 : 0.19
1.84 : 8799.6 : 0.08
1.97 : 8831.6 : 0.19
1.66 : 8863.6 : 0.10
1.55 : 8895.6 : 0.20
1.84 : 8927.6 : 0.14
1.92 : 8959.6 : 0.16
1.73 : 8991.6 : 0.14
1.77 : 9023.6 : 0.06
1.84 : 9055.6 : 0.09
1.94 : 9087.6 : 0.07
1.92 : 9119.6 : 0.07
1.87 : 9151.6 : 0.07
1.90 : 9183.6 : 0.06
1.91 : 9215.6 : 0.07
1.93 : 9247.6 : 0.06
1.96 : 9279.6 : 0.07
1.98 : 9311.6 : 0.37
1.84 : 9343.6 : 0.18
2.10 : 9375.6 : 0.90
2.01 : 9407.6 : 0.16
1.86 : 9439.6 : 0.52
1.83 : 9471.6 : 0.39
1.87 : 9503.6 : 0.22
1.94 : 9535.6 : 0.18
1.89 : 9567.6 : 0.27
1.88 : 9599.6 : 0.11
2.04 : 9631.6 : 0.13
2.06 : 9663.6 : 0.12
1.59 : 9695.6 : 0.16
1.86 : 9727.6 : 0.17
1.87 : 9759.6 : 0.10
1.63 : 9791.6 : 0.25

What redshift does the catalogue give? 0.238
